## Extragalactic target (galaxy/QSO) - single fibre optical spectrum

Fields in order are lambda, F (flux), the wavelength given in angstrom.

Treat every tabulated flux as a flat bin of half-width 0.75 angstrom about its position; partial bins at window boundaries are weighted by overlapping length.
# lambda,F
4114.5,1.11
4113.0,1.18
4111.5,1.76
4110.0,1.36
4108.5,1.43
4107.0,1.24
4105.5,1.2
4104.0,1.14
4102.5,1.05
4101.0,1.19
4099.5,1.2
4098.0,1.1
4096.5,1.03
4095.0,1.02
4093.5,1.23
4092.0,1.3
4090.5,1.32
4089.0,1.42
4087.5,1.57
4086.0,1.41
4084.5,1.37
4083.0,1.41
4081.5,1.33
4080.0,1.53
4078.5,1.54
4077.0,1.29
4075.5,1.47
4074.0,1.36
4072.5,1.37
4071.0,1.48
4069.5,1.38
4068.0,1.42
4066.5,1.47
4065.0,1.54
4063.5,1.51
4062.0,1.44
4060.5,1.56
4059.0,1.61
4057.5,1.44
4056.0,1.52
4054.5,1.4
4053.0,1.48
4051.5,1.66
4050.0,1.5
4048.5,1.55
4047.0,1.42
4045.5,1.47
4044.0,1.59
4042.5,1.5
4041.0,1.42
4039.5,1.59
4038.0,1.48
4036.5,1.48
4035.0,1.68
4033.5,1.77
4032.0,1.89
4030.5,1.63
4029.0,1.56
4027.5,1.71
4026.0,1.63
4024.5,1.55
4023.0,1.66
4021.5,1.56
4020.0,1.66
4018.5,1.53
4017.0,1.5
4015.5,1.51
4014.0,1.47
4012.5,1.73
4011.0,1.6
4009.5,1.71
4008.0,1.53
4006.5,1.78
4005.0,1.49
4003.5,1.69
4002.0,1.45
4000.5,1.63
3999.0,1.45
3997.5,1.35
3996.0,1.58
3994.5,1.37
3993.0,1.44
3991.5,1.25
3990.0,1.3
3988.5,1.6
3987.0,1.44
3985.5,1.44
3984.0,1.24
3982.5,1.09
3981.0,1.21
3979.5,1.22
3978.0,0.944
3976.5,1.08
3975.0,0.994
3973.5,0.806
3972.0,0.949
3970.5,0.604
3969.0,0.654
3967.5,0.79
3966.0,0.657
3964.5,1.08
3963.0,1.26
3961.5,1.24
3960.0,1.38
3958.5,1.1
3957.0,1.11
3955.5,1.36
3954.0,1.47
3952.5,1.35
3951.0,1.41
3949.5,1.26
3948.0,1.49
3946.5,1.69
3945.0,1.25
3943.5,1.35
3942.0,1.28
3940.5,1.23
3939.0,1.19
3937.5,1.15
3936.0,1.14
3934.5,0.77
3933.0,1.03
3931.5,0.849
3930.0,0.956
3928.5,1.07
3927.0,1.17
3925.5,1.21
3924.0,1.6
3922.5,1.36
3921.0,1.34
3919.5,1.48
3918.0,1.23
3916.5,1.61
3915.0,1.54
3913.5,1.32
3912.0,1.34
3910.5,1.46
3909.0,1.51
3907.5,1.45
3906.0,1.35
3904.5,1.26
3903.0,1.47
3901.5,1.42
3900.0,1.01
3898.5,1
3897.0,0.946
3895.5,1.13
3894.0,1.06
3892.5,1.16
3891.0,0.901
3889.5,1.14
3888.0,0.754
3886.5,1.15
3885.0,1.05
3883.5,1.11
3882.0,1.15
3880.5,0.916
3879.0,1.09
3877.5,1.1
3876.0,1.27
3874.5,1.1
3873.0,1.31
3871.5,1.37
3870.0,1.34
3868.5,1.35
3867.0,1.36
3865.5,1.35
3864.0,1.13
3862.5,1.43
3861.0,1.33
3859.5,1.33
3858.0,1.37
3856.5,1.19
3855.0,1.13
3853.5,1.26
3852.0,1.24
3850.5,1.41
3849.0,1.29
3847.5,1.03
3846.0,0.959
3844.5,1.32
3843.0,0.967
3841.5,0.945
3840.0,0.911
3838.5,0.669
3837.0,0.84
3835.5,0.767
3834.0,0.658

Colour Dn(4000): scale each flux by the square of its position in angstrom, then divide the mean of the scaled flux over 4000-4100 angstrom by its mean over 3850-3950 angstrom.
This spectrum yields 1.30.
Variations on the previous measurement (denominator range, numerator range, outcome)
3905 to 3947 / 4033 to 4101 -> 1.20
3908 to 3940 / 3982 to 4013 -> 1.23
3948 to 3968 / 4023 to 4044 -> 1.39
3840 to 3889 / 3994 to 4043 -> 1.44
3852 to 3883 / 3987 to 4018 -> 1.31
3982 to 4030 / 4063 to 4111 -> 0.91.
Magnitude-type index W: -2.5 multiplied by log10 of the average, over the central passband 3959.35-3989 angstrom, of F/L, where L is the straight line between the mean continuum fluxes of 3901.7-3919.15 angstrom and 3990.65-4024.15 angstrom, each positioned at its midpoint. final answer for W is 0.36 mag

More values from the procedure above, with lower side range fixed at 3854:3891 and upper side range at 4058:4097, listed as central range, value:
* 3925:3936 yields 0.23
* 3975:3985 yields 0.16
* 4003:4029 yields -0.20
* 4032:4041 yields -0.18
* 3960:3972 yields 0.35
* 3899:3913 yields -0.11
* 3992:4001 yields -0.11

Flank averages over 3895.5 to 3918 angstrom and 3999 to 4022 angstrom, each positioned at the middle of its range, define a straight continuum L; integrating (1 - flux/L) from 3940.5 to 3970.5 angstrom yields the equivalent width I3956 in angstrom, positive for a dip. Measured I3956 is 4.9 angstrom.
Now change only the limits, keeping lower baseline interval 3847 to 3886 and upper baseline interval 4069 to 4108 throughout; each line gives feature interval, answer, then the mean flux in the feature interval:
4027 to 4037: -3.0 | 1.68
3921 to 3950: 0.9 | 1.22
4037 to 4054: -2.9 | 1.51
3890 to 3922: -1.0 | 1.28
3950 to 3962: -0.4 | 1.3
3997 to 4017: -4.5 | 1.57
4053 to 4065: -1.9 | 1.5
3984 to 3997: -1.4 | 1.42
